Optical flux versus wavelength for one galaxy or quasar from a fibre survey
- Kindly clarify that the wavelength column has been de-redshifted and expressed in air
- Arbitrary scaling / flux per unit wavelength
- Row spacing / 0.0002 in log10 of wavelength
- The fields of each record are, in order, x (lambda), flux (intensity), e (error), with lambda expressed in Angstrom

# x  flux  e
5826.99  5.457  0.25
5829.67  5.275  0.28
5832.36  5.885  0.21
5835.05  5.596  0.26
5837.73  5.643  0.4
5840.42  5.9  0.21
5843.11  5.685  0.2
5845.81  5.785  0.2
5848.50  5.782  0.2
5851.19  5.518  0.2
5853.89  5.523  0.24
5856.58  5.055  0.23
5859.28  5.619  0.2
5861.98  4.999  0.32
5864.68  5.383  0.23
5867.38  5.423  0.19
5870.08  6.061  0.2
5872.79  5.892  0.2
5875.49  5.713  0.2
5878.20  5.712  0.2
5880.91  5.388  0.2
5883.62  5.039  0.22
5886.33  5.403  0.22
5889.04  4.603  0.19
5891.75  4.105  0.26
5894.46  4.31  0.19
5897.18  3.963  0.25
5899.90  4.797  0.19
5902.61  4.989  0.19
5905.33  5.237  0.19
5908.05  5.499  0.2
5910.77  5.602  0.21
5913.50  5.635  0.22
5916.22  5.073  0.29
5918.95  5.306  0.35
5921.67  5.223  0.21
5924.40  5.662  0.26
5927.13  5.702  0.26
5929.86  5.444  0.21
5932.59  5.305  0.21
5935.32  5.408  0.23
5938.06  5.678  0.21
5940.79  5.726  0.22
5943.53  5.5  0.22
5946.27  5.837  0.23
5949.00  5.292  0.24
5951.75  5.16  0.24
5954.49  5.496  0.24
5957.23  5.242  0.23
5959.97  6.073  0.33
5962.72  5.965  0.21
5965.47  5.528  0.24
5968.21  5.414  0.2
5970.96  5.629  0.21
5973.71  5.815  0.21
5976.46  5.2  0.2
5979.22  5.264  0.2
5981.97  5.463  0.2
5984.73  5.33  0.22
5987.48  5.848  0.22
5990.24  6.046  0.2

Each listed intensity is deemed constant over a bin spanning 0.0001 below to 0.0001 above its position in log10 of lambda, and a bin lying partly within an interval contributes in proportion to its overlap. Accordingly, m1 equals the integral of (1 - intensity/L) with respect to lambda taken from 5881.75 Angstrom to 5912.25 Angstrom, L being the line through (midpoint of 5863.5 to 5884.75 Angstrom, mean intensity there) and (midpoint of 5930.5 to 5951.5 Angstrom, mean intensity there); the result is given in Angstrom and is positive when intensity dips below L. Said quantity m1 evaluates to 3.72 Angstrom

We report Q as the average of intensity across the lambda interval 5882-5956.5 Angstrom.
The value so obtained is 5.22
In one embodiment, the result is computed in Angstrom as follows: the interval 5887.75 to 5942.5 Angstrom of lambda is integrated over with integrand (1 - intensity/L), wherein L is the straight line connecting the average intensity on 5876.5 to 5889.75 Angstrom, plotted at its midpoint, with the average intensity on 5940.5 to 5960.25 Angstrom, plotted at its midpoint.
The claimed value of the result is 2.2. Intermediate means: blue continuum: 5.27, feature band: 5.17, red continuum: 5.5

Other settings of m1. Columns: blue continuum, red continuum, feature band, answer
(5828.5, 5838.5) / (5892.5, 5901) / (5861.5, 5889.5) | -4.2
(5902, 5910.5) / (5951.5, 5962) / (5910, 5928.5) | -0.3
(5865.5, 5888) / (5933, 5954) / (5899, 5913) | 0.7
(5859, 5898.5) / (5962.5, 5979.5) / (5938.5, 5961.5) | -0.4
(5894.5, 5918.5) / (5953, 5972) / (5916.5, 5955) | -0.8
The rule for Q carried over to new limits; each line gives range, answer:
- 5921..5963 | 5.54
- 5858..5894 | 5.31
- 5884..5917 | 4.94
